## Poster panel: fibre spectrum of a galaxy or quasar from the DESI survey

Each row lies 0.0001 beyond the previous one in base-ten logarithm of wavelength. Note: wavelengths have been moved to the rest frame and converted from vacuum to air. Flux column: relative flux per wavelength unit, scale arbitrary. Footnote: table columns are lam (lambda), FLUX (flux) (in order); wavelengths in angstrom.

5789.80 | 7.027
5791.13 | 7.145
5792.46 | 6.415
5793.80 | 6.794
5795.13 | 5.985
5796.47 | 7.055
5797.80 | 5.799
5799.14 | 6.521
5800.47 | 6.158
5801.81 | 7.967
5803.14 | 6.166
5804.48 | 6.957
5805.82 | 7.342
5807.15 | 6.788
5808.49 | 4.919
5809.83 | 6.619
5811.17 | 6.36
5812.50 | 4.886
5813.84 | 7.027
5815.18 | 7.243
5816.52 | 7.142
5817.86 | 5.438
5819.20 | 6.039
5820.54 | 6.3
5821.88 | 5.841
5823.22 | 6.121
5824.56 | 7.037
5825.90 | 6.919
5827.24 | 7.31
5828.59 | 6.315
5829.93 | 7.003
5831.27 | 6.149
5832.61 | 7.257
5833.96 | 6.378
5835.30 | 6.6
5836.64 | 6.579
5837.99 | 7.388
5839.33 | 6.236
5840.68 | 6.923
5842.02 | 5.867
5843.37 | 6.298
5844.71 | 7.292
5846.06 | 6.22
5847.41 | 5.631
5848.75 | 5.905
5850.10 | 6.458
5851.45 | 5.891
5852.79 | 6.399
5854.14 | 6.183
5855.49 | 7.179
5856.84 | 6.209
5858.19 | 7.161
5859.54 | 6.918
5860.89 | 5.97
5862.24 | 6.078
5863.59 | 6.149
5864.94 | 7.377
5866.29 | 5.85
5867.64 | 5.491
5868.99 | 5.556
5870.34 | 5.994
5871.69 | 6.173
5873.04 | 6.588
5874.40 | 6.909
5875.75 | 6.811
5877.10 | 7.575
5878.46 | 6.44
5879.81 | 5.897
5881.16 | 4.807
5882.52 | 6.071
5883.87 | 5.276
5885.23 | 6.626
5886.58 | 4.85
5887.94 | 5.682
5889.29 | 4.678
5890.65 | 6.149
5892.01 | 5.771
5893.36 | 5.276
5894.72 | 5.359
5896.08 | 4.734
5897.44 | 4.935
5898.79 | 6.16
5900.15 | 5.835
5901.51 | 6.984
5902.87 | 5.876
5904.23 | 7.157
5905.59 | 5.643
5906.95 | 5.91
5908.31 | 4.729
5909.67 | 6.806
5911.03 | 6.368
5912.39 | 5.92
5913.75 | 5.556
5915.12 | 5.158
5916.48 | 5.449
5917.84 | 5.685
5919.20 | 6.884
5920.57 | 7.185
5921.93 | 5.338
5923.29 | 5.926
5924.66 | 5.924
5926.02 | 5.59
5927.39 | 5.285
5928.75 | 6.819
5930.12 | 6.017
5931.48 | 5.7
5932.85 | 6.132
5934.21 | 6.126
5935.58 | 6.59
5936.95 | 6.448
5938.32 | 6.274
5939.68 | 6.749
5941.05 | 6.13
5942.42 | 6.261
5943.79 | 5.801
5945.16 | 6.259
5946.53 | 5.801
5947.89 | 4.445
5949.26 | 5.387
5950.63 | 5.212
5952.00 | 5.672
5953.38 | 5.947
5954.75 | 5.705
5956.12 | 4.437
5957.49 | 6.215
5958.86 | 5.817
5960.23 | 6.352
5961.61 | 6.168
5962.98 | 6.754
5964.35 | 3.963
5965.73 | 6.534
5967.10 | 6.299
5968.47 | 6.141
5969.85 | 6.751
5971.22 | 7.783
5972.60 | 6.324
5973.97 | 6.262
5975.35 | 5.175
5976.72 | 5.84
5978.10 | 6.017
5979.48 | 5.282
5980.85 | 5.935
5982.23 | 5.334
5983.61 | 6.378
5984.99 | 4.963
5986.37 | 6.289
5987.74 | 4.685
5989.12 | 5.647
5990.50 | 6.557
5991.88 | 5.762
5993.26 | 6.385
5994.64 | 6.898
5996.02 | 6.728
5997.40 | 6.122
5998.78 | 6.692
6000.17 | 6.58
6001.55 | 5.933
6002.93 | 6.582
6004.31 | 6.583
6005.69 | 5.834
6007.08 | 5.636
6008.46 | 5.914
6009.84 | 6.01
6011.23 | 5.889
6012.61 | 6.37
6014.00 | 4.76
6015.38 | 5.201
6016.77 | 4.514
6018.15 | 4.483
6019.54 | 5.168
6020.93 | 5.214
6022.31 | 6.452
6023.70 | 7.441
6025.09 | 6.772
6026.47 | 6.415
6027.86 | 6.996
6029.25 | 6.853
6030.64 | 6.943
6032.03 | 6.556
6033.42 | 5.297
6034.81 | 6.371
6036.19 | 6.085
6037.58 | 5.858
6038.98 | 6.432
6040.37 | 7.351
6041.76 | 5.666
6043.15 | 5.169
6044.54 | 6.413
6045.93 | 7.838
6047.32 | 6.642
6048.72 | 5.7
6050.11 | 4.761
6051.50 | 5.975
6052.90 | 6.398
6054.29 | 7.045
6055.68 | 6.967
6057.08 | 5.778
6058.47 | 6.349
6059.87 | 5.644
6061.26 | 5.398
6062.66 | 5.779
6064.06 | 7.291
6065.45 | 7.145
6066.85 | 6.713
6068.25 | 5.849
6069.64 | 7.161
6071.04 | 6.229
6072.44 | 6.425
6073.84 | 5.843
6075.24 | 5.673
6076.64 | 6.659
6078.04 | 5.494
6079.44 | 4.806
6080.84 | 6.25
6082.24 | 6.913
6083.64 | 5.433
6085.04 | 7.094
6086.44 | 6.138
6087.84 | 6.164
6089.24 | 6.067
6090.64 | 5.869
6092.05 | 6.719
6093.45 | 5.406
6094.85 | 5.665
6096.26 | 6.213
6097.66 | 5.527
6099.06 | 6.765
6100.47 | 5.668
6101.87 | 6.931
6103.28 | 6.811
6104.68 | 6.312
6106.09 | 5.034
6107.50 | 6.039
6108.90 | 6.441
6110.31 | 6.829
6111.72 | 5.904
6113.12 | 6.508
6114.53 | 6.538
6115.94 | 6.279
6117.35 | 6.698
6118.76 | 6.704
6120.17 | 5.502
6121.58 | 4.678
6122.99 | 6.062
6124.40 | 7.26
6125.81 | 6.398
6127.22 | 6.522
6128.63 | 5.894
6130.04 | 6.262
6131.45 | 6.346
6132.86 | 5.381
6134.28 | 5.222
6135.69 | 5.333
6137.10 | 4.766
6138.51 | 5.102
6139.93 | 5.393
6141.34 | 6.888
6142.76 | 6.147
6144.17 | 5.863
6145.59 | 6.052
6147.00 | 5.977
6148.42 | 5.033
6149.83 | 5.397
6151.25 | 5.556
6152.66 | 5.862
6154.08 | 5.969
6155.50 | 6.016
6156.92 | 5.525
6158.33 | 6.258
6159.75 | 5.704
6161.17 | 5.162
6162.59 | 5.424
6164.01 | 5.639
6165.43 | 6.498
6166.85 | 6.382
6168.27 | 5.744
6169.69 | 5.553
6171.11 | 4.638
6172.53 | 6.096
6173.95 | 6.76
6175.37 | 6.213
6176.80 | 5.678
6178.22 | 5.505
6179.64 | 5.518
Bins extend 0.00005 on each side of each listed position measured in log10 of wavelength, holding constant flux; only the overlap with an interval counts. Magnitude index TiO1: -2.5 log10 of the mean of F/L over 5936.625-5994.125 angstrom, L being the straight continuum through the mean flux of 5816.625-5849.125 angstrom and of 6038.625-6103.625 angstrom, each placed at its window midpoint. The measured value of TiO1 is 0.08 mag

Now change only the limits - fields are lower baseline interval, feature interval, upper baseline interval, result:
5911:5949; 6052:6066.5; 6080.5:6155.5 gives -0.064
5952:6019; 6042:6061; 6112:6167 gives -0.048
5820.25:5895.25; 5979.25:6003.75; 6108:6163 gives 0.008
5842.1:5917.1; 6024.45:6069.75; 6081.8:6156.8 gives -0.055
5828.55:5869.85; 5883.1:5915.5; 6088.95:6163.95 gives 0.108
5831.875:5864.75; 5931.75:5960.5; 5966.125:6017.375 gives 0.049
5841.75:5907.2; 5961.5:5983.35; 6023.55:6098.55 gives 0.023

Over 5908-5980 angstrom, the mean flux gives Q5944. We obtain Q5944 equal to 5.96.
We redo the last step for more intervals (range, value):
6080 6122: 6.18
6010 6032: 5.98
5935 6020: 5.91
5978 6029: 5.96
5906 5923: 5.91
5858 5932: 5.98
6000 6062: 6.09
